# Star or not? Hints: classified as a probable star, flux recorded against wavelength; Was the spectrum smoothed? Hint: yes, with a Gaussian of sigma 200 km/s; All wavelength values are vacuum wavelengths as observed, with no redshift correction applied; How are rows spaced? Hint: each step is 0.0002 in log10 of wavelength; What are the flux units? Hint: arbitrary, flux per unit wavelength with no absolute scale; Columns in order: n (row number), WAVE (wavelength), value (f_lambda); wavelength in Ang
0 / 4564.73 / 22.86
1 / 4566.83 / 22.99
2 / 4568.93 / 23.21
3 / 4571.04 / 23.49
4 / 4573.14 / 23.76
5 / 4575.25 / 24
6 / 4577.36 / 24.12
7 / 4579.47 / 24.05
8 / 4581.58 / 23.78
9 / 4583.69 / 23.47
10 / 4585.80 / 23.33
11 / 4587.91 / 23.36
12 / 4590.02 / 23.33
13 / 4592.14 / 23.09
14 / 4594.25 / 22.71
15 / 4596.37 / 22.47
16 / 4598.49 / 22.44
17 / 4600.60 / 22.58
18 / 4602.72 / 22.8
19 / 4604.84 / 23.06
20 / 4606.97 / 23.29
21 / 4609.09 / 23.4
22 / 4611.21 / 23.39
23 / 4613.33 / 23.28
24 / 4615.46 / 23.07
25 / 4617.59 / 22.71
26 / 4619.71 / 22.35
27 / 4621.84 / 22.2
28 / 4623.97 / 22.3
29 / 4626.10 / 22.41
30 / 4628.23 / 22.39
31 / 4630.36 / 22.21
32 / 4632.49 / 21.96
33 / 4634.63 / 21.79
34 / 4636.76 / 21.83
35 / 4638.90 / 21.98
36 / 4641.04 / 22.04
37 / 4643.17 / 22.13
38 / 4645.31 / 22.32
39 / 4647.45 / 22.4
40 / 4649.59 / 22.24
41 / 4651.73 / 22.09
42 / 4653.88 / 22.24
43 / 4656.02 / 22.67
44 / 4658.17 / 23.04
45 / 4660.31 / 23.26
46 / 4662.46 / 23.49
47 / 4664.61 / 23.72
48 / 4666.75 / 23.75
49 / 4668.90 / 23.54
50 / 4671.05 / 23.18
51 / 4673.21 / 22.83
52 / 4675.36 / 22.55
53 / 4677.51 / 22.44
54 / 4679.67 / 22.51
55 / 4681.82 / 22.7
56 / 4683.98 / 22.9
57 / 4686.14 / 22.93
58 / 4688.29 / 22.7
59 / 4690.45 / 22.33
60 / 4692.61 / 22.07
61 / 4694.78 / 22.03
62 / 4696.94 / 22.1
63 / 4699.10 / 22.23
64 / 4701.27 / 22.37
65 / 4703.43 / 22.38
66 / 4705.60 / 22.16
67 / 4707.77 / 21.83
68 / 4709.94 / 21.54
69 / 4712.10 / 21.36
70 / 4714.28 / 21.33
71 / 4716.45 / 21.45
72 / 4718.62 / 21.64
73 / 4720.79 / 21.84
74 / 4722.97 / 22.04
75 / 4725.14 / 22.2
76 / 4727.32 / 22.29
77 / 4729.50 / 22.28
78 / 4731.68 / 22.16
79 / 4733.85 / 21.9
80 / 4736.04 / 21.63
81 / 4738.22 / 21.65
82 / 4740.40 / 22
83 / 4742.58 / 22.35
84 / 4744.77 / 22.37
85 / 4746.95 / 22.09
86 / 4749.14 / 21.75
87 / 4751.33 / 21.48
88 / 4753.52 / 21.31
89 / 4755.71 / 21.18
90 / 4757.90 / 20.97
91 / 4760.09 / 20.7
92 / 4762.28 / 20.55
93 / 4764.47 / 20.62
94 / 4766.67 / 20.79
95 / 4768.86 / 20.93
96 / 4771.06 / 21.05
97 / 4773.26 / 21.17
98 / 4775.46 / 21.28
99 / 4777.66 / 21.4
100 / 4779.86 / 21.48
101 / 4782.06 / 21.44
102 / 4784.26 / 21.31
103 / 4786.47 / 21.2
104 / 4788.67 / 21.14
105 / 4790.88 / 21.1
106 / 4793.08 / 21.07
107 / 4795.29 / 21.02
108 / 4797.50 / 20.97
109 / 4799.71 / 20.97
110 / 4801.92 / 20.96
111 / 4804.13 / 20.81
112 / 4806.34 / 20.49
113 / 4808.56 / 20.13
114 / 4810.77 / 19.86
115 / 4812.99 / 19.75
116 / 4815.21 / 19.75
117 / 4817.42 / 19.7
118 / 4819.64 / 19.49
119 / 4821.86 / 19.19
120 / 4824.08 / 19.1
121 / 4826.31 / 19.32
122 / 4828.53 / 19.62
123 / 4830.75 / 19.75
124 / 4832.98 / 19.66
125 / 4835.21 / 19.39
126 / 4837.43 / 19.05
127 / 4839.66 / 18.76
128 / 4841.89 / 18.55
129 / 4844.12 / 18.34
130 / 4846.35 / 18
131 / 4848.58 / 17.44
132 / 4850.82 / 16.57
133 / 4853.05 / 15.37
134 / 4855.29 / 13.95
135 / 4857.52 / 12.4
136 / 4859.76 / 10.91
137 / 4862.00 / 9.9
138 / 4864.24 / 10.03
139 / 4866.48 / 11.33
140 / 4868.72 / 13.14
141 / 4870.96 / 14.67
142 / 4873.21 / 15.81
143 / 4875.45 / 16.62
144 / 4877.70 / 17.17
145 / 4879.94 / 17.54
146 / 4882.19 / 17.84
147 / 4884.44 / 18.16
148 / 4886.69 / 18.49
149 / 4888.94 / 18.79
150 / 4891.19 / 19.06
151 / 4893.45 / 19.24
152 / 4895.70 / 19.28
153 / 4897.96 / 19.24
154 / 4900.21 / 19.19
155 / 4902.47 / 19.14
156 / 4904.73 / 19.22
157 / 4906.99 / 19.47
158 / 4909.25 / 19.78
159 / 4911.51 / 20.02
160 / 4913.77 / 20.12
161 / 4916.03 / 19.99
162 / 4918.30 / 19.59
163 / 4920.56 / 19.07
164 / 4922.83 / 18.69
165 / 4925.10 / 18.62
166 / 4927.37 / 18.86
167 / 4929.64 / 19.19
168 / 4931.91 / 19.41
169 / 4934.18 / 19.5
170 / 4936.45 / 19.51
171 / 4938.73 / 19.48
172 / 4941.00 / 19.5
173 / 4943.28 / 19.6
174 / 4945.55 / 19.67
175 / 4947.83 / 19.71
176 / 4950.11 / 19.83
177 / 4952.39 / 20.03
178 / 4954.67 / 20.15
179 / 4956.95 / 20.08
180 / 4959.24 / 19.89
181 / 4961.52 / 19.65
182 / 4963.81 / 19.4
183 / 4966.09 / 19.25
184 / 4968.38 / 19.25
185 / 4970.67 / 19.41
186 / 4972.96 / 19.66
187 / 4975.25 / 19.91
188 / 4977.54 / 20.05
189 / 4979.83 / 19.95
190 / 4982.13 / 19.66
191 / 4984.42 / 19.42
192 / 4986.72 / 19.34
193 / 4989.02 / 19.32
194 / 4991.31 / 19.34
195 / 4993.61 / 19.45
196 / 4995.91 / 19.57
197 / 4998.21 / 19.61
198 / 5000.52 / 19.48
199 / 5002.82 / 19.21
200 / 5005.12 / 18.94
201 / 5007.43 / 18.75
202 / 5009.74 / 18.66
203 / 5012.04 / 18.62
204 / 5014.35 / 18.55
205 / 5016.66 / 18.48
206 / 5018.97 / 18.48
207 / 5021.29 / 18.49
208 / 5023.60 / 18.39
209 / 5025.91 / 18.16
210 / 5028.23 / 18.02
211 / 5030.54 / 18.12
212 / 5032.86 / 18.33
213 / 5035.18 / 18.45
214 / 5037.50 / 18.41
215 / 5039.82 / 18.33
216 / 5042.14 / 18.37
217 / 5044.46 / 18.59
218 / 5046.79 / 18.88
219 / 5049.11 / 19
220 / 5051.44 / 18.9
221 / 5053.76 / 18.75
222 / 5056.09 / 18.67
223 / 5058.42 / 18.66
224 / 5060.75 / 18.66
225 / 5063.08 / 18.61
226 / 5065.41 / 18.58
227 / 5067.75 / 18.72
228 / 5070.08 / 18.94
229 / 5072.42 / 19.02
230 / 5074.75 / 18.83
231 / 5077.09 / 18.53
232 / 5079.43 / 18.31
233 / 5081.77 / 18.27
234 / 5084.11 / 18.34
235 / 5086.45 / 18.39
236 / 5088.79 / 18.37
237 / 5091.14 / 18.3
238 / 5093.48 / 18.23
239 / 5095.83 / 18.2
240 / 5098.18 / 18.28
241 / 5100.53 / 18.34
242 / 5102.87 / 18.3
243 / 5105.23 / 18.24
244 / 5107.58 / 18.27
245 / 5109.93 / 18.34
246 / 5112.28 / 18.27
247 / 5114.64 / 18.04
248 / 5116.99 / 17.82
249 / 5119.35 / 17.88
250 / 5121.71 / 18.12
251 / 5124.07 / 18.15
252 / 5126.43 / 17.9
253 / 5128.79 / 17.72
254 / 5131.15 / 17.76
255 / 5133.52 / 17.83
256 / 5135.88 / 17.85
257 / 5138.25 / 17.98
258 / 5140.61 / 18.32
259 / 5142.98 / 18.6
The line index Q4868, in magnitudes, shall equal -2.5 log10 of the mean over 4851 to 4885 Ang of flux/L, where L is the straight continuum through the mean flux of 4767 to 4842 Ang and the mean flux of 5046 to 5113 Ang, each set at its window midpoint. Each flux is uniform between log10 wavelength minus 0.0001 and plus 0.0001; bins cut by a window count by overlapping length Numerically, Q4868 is 0.36 mag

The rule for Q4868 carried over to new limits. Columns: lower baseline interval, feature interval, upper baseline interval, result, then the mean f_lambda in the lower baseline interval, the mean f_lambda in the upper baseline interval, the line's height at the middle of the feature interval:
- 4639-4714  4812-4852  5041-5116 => 0.109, 22.5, 18.5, 21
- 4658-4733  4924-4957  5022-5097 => 0.014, 22.4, 18.5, 19.8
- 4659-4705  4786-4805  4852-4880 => -0.224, 22.8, 13.6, 17.1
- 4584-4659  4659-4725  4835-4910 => -0.074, 22.6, 16.8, 21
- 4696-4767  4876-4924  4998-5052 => 0.053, 21.7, 18.6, 19.9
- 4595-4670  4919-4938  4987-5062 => 0.032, 22.7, 18.7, 19.7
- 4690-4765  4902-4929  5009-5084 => 0.028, 21.8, 18.6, 19.9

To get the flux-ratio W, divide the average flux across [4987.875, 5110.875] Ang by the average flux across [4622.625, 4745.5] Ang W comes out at 0.83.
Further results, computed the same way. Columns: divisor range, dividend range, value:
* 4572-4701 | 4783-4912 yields 0.80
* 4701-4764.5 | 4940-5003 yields 0.90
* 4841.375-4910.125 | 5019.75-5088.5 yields 1.12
